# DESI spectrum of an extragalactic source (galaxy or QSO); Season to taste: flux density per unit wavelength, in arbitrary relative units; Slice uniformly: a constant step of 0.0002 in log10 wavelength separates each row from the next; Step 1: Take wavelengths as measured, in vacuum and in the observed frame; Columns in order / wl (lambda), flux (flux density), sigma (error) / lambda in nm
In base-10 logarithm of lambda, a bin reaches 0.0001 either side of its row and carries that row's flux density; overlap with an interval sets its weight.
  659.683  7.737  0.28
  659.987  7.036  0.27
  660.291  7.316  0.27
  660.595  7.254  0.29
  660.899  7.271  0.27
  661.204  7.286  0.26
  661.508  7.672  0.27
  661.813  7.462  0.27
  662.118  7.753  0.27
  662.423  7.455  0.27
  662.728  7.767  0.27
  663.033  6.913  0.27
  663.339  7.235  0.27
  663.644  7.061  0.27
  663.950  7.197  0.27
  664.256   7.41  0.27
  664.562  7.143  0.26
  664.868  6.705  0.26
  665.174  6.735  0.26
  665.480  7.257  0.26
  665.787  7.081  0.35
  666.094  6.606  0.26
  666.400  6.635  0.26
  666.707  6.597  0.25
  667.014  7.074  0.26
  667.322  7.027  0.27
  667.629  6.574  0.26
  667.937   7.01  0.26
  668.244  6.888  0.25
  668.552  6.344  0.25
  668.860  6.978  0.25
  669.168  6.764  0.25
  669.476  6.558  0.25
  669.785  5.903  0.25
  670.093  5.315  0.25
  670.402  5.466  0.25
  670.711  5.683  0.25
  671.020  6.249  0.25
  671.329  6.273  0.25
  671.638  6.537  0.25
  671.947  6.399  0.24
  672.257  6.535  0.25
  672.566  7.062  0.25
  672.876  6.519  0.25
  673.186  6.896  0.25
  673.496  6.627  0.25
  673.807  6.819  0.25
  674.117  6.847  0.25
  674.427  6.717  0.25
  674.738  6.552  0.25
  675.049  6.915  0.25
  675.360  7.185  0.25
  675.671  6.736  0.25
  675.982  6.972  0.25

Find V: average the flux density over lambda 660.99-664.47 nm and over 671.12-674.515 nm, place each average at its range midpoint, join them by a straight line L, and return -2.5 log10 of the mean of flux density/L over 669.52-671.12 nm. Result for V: 0.19 mag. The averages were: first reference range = 7.38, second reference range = 6.65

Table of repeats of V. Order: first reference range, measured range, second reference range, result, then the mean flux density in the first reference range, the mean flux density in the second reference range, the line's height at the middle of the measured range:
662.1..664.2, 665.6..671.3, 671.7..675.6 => 0.09 mag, 7.32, 6.75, 7.03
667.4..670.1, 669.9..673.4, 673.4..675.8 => 0.07 mag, 6.56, 6.8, 6.68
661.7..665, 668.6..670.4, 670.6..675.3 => 0.10 mag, 7.28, 6.6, 6.84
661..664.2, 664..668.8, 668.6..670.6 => -0.03 mag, 7.38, 6.16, 6.72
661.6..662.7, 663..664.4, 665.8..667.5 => 0.02 mag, 7.58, 6.81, 7.32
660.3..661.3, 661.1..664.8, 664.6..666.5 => -0.04 mag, 7.27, 6.86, 7.09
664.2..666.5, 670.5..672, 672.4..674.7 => 0.10 mag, 6.94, 6.77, 6.82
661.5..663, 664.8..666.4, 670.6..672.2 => 0.03 mag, 7.56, 6.26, 7.09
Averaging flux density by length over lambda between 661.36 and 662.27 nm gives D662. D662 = 7.62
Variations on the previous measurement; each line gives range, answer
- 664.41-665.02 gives 6.93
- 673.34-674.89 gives 6.71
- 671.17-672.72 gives 6.56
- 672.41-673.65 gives 6.78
